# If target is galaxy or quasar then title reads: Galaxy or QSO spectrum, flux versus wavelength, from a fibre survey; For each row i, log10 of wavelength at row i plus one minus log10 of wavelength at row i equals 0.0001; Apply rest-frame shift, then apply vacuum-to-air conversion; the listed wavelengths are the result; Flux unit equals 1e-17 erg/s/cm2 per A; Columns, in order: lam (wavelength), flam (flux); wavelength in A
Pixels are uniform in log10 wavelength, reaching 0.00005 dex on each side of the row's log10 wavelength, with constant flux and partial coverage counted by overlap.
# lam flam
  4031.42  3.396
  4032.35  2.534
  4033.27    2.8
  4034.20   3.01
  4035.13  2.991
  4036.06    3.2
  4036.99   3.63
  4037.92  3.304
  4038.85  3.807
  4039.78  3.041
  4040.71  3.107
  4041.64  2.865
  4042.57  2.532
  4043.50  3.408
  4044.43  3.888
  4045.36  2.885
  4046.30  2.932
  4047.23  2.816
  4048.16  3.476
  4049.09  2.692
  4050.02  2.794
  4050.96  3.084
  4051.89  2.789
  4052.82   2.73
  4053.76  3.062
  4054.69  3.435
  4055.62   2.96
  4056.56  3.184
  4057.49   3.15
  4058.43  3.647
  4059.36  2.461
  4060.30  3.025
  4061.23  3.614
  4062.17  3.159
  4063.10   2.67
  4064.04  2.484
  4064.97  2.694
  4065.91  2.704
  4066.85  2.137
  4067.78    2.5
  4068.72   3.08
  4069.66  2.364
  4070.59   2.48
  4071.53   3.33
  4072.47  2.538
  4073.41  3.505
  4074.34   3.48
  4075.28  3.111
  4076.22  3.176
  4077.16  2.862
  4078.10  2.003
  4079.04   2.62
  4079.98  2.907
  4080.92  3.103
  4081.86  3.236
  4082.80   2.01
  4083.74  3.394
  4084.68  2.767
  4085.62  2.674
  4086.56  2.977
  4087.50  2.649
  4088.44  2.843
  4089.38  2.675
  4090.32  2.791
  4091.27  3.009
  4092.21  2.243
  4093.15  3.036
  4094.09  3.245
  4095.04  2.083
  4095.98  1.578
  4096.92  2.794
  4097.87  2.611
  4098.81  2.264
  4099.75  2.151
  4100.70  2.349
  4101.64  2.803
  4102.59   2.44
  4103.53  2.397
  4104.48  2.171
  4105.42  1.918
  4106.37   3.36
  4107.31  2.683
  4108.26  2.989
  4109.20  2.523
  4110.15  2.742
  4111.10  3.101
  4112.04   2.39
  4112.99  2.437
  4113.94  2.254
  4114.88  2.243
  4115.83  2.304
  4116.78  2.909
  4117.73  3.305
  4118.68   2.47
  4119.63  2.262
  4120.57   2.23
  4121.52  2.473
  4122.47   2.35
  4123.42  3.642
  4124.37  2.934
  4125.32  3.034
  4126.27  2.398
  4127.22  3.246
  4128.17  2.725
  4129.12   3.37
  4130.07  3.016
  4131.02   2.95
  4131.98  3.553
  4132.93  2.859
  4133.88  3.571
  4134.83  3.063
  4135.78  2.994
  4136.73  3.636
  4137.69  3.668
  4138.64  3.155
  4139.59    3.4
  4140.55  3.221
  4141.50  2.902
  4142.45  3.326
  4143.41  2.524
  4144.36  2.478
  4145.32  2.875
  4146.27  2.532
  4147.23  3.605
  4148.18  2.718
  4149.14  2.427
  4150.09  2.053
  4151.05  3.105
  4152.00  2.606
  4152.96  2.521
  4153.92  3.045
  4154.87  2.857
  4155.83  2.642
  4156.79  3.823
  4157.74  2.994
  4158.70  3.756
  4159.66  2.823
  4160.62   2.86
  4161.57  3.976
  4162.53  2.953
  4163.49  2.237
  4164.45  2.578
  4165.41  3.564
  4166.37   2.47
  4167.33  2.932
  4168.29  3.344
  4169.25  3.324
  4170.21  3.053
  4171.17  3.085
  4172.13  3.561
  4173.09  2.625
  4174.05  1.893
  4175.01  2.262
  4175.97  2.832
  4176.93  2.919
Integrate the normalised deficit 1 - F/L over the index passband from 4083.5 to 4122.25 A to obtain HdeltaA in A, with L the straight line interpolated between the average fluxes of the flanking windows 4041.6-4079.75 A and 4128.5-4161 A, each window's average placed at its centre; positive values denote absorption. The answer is 5.0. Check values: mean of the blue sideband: 2.93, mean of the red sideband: 3.03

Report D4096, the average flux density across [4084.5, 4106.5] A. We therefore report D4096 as 2.56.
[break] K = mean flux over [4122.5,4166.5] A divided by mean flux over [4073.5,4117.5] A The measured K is 1.13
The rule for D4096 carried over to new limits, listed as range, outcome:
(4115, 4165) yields 2.94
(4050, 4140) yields 2.81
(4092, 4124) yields 2.56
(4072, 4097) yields 2.79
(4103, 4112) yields 2.64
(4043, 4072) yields 2.95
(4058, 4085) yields 2.86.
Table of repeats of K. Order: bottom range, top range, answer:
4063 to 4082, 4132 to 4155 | 1.06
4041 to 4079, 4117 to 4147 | 1.01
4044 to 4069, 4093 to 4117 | 0.85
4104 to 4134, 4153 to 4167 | 1.10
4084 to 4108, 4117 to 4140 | 1.16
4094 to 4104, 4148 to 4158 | 1.17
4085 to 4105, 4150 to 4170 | 1.17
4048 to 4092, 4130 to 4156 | 1.03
